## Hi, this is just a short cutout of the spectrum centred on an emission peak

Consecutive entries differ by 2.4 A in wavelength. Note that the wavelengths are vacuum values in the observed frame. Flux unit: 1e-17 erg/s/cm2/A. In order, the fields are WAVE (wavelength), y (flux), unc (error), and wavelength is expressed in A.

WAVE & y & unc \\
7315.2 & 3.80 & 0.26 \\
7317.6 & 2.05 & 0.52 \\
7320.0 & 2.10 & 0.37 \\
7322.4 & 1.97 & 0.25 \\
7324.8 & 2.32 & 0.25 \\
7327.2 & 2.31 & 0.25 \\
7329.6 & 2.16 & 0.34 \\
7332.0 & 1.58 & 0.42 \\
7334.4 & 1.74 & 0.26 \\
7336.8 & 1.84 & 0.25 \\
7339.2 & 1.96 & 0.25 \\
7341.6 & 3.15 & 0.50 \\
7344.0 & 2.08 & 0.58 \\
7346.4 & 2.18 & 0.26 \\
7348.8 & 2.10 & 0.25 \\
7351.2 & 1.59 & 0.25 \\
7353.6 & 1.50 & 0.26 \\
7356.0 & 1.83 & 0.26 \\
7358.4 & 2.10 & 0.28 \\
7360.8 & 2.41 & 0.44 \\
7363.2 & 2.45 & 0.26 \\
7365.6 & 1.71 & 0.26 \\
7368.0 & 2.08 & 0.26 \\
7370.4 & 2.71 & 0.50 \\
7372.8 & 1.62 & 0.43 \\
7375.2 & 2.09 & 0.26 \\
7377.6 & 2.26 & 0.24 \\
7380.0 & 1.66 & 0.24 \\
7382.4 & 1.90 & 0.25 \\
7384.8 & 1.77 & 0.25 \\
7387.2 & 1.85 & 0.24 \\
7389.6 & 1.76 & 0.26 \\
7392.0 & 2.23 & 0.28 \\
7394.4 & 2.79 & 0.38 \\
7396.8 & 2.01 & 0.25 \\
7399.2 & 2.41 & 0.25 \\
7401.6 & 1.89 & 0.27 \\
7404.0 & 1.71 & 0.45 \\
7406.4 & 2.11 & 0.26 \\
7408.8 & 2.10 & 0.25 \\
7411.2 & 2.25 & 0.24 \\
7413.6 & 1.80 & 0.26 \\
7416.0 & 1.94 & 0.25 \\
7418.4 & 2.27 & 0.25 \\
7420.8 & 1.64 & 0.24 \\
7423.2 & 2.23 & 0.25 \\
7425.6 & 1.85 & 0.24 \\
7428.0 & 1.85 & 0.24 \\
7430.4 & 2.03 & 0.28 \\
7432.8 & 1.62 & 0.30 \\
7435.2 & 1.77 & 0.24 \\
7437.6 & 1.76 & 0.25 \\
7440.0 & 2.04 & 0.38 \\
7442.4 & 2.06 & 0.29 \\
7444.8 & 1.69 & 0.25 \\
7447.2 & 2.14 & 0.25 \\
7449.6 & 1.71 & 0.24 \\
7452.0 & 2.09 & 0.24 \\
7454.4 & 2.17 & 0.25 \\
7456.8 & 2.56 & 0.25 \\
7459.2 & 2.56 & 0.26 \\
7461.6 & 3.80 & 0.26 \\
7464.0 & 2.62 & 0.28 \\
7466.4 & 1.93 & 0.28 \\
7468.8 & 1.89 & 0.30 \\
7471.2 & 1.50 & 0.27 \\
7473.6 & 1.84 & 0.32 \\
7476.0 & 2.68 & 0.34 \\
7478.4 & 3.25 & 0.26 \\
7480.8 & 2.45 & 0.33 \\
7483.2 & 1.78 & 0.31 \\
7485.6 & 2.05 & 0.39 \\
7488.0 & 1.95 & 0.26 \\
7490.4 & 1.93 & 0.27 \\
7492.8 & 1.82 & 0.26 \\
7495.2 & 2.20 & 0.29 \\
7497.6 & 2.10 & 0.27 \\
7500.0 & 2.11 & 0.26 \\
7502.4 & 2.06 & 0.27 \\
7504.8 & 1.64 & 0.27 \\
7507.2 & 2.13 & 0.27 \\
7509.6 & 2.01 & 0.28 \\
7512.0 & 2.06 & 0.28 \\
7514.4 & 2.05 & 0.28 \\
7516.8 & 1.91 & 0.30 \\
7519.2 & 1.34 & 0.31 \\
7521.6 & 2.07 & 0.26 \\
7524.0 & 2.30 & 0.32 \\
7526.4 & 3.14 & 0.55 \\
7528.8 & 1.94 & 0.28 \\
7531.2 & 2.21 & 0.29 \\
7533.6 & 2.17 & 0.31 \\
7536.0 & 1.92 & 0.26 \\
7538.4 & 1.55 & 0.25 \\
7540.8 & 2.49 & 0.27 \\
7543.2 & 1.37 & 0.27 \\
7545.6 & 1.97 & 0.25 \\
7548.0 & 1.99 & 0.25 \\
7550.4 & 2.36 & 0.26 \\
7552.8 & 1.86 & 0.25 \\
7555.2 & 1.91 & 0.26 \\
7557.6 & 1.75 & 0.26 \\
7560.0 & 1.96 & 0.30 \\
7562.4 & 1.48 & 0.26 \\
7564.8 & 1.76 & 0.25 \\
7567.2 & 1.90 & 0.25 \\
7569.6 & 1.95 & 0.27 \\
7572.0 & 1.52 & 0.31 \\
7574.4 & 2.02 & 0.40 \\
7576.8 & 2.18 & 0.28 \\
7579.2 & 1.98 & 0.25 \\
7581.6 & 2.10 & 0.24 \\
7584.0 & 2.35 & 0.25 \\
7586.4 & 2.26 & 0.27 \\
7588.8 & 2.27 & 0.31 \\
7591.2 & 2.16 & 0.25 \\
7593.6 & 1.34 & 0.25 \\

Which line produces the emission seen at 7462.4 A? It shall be [S II] 6716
